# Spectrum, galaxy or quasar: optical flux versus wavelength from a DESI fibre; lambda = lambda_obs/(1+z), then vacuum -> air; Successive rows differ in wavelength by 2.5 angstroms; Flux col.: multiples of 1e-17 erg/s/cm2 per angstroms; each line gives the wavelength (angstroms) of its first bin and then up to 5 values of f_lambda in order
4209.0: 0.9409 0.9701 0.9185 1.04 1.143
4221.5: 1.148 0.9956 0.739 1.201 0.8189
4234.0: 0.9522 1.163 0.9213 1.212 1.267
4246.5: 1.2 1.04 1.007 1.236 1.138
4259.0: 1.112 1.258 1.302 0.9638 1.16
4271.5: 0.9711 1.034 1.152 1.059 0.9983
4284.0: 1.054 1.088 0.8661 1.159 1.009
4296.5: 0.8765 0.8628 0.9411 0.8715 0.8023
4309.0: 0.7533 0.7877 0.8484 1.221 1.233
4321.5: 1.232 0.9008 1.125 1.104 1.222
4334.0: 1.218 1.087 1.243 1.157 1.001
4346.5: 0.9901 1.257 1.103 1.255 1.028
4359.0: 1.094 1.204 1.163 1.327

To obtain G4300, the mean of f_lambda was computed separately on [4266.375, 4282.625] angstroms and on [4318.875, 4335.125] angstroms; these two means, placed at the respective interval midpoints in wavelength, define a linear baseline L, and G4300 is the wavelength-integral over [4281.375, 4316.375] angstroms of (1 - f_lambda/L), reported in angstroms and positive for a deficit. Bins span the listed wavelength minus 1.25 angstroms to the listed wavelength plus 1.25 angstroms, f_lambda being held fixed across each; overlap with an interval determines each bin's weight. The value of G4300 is 5.2 angstroms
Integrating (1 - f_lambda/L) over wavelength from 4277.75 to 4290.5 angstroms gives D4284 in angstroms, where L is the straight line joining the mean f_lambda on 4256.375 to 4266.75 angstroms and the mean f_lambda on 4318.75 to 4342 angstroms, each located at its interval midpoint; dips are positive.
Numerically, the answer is 1.6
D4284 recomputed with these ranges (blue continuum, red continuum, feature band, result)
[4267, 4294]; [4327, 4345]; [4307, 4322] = 1.6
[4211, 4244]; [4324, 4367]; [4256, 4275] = -1.0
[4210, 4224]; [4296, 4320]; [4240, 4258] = -2.8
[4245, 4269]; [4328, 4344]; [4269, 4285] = 1.3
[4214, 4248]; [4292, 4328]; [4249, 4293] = -3.4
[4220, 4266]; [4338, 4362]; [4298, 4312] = 3.5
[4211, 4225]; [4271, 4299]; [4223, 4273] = -2.6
